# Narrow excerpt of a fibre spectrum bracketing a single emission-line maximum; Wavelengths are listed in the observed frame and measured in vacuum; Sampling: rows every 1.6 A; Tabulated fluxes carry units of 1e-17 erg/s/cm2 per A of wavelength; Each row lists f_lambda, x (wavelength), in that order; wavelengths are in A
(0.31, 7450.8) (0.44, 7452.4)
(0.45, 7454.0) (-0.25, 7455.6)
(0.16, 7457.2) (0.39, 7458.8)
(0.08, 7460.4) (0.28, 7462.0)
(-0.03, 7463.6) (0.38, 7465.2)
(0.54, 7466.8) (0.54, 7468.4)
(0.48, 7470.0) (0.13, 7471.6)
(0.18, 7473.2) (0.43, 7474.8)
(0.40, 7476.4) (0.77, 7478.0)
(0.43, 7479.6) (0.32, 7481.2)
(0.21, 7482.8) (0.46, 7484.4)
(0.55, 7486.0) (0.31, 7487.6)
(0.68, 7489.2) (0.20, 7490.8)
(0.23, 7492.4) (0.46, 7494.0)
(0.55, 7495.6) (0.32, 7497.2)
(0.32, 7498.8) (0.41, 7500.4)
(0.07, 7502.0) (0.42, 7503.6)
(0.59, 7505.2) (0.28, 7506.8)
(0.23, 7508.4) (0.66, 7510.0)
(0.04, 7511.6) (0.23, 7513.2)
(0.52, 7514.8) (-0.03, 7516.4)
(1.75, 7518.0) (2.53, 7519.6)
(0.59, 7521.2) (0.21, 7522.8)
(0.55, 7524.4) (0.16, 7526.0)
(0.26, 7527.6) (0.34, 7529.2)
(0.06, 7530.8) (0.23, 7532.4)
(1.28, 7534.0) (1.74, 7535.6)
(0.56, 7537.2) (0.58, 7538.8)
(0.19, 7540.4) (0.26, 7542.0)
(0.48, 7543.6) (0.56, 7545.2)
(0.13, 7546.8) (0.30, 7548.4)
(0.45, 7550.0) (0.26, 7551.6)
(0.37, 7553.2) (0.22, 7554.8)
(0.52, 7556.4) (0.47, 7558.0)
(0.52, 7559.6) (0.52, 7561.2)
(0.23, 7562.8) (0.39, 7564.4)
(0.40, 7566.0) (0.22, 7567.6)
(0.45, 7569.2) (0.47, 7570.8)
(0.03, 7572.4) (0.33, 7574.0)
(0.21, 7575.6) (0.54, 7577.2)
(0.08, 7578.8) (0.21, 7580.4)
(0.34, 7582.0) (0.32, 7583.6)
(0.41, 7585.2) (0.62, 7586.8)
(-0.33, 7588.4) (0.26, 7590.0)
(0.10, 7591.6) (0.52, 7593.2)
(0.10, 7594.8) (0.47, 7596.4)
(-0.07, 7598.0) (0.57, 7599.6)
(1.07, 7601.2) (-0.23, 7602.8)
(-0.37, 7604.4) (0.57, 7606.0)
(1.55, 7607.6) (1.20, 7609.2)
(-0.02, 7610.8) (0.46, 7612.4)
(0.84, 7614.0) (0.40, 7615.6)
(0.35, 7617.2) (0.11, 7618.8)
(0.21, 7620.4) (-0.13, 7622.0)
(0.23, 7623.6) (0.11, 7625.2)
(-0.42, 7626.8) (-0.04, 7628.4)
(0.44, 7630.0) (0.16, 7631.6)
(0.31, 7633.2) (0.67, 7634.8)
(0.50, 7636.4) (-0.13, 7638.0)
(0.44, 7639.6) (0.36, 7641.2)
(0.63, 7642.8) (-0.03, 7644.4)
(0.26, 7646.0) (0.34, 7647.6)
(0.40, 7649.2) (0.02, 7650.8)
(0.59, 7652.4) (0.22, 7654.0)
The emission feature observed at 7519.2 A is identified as [S II]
